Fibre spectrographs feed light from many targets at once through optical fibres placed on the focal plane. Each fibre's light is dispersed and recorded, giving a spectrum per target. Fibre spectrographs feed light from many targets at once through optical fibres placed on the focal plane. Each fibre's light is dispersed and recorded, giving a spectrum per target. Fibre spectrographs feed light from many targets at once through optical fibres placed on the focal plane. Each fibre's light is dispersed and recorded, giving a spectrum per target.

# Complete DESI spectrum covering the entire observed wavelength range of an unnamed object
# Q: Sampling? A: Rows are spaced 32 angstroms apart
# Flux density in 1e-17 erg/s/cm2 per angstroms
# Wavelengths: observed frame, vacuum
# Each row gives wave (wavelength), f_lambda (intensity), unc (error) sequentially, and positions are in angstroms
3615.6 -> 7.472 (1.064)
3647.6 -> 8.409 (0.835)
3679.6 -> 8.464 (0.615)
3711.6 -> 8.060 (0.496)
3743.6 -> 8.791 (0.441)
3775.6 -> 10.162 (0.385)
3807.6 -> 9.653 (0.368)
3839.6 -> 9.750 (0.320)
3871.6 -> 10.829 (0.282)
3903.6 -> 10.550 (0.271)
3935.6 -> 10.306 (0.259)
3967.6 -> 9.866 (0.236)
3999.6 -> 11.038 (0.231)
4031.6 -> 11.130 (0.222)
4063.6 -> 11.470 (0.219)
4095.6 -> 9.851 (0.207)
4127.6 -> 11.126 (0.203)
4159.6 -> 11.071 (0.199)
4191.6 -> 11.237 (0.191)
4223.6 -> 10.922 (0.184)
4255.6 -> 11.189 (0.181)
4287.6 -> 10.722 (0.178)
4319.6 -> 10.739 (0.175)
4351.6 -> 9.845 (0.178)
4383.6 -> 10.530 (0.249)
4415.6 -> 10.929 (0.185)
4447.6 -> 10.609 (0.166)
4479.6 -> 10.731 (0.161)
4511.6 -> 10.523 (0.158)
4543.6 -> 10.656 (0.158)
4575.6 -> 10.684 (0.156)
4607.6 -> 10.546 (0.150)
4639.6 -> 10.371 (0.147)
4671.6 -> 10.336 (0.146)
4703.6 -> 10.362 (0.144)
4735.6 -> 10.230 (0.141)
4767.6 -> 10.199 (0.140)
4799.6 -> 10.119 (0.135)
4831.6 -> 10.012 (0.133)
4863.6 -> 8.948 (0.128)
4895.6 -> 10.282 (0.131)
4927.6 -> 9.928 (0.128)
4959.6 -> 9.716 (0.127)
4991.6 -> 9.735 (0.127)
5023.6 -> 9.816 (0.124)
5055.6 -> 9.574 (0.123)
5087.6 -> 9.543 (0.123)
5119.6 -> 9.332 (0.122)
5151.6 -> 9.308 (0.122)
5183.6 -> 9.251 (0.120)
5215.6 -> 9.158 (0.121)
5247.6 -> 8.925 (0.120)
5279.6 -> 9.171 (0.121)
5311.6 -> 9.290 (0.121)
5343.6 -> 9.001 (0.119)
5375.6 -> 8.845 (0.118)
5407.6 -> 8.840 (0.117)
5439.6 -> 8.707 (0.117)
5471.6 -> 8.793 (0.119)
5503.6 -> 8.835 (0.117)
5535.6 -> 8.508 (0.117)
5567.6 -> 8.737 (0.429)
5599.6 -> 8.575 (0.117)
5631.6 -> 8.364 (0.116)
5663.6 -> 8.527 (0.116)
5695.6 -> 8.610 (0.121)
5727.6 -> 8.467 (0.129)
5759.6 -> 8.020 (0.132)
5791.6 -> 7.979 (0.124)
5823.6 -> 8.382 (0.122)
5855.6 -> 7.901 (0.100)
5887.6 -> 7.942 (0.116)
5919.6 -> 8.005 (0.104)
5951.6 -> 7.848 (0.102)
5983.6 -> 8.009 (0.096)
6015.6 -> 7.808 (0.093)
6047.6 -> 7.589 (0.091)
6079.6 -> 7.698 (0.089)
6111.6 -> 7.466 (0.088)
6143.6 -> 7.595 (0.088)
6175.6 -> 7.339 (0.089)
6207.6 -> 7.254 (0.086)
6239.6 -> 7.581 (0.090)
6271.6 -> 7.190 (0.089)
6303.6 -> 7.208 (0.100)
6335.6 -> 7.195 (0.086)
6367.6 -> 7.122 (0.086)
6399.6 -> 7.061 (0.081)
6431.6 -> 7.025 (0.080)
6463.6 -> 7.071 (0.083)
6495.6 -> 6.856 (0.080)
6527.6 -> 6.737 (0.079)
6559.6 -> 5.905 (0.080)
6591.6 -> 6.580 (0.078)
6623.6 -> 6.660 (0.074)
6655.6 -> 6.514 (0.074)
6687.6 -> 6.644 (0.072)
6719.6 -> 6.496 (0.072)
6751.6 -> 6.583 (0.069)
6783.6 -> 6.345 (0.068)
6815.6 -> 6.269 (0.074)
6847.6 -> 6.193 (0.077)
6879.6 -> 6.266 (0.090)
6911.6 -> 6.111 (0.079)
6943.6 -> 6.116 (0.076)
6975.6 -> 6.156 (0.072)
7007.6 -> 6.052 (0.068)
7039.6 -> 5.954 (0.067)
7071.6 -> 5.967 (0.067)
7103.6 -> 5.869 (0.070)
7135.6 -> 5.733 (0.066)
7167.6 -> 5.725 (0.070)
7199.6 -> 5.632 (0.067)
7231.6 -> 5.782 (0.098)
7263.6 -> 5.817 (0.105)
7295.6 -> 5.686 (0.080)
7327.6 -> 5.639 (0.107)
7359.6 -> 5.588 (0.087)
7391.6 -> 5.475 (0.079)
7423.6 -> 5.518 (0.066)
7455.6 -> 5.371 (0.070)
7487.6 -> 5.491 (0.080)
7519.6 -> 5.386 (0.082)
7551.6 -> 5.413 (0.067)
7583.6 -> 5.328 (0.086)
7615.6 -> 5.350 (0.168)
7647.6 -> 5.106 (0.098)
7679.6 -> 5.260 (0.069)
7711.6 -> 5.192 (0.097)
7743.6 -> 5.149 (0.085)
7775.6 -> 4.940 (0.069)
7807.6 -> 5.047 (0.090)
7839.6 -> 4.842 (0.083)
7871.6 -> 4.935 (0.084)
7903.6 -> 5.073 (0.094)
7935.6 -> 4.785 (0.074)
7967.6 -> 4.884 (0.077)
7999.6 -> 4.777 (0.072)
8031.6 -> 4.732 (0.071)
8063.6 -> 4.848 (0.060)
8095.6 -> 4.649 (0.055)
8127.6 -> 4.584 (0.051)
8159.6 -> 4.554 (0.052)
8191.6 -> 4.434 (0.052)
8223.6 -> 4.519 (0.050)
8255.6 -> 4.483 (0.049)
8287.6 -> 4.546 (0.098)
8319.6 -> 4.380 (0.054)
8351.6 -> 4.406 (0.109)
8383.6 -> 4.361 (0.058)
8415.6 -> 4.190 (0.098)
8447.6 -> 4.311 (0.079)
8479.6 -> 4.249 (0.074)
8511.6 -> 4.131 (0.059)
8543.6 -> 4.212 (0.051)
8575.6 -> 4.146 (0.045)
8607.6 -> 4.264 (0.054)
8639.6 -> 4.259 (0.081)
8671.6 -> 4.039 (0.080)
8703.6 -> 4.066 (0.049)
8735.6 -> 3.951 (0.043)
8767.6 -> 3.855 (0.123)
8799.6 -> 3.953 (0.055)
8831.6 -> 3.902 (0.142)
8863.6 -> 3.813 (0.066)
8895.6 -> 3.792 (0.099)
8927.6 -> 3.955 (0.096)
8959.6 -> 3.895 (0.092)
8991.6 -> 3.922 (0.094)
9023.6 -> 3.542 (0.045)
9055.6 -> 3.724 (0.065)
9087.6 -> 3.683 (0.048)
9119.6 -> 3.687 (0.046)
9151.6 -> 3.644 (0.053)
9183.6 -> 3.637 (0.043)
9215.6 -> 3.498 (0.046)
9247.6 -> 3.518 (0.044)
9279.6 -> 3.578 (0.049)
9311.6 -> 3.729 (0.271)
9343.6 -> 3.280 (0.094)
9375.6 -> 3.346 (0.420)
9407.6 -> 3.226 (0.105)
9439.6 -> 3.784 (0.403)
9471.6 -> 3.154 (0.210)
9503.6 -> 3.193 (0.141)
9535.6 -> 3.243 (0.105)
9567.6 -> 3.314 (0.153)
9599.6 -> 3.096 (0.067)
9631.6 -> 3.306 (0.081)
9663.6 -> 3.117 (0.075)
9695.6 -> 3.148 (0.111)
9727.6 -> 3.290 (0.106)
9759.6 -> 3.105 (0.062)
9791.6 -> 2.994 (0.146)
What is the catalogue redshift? 0.000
